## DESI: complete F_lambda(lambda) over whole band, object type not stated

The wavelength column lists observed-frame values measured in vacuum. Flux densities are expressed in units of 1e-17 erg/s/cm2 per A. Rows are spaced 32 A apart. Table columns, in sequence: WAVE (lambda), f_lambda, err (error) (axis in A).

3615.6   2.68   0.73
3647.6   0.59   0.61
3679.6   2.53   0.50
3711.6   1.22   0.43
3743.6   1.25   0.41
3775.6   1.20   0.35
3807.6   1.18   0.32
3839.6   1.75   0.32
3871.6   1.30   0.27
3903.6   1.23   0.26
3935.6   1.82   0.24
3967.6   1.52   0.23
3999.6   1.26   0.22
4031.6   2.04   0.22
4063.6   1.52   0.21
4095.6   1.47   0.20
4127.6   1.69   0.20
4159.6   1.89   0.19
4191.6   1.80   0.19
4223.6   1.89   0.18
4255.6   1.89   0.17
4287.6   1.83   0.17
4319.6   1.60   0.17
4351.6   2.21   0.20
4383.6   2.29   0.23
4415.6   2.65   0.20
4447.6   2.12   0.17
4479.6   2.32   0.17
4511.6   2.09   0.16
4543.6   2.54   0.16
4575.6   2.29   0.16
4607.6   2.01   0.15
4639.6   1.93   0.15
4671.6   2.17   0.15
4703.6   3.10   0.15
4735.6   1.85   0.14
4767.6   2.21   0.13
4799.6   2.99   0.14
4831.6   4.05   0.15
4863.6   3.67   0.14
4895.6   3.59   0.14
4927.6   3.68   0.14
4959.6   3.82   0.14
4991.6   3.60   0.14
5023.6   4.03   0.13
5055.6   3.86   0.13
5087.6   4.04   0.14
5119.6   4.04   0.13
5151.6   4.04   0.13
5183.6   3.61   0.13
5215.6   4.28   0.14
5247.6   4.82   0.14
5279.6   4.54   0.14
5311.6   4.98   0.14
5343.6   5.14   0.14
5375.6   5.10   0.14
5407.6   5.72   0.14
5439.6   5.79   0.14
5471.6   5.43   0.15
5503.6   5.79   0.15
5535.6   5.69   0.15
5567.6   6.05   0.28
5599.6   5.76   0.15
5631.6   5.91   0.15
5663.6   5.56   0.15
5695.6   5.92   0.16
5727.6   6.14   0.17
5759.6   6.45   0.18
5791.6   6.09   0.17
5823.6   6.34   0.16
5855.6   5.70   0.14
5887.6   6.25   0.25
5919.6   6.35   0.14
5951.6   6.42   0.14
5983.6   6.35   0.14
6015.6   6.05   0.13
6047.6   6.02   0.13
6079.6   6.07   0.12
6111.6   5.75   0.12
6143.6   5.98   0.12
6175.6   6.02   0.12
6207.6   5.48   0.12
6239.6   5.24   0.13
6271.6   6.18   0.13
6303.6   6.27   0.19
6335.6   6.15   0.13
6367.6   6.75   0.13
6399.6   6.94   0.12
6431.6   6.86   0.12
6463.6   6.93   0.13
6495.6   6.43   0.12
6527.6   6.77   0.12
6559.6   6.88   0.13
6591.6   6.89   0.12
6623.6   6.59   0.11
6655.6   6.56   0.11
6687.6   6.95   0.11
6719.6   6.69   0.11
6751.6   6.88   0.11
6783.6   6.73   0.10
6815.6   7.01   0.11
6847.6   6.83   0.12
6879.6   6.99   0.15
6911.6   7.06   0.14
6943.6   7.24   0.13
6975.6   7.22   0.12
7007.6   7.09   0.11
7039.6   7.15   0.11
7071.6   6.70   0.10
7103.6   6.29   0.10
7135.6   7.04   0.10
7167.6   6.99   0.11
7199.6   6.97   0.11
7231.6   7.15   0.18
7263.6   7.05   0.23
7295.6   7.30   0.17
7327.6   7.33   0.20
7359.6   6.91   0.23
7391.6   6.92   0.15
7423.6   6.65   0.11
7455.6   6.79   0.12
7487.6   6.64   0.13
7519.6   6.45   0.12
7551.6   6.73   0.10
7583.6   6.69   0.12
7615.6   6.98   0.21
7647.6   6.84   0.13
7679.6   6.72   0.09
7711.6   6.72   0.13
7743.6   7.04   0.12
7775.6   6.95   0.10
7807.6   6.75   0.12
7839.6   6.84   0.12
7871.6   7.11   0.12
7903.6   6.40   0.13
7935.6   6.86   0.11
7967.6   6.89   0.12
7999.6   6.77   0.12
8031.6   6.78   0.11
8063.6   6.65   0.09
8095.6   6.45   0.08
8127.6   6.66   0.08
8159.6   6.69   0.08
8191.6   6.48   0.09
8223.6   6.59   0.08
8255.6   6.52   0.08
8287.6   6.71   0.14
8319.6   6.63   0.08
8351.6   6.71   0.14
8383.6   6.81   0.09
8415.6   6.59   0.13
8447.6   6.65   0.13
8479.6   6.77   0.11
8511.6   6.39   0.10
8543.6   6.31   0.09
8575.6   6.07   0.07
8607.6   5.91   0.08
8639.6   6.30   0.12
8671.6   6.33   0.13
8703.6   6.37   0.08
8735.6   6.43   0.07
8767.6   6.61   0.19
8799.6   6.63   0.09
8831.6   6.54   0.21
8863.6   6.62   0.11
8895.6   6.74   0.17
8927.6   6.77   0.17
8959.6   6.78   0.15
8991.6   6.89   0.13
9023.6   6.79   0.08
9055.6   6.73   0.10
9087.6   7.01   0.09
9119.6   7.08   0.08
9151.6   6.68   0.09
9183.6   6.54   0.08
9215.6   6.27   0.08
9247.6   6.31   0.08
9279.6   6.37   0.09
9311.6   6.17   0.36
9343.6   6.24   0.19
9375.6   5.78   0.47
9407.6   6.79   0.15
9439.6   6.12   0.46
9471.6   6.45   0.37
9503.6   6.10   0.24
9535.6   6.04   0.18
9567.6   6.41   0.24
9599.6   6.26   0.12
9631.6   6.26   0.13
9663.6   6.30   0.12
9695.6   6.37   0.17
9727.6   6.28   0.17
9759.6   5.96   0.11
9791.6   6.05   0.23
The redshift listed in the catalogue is 0.20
